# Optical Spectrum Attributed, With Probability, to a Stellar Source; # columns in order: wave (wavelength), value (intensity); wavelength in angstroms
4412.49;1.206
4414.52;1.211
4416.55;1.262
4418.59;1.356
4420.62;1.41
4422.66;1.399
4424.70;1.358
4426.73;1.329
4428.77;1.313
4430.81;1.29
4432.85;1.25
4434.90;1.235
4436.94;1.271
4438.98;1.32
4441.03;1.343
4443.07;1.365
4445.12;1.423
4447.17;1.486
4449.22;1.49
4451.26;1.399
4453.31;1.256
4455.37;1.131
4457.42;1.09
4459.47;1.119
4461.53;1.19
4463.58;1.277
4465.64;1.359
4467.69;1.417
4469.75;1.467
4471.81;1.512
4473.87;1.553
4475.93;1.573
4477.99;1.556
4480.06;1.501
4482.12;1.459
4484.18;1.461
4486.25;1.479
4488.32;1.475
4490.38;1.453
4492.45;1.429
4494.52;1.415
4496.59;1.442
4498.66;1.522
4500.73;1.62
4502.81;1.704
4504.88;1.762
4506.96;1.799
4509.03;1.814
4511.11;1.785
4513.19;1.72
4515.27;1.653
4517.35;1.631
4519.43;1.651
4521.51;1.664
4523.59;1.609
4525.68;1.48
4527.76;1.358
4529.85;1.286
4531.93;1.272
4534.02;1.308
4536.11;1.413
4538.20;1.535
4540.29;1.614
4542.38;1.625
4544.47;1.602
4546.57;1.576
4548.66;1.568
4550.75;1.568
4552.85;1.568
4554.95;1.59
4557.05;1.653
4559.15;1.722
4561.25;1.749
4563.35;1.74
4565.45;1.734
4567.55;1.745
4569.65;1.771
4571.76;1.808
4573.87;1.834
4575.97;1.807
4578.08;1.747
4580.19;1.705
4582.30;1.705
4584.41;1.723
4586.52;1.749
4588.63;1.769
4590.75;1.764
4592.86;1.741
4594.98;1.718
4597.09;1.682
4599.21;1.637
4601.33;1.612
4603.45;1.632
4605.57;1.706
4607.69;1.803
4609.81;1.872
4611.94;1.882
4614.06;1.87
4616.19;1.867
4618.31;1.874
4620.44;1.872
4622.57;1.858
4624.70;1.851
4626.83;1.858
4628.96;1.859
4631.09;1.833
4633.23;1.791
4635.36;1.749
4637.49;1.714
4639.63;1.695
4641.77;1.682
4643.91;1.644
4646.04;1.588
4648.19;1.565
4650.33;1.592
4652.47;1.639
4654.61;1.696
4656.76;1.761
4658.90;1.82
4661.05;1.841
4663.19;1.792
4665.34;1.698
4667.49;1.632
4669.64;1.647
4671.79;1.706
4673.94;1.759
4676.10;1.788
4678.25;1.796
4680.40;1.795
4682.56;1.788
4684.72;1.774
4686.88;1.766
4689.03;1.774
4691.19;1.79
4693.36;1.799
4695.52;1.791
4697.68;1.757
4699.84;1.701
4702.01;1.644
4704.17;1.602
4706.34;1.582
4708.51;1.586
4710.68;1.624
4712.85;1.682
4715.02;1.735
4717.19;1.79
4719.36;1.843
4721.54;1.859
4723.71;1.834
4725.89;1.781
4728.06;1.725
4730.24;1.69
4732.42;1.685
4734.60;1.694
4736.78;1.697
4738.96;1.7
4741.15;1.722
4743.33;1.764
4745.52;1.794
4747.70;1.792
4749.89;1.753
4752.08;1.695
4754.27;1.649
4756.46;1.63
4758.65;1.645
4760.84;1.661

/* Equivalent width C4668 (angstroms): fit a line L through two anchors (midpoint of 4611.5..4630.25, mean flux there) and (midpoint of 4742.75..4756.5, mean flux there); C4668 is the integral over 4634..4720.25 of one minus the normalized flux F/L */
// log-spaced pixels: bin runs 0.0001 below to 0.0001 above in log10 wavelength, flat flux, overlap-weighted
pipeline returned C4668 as 4.3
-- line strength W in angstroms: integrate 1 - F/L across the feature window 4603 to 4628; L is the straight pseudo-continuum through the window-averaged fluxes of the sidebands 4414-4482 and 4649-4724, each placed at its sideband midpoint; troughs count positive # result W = -3.3 angstroms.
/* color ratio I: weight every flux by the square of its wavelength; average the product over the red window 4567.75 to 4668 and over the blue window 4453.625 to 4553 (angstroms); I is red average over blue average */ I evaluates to 1.23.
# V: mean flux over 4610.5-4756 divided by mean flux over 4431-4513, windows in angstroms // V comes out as 1.2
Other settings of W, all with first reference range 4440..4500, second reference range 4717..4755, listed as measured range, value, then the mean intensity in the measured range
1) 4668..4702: -1.5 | 1.76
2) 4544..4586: -4.7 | 1.7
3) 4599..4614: -1.6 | 1.75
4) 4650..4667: -0.9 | 1.73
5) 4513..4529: -1.3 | 1.59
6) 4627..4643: -1.5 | 1.76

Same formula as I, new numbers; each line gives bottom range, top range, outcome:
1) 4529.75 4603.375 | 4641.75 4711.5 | 1.09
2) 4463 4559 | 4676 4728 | 1.23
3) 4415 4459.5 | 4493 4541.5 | 1.23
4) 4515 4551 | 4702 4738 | 1.22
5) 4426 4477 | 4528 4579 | 1.26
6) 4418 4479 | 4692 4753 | 1.44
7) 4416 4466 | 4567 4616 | 1.43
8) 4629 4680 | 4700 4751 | 1.03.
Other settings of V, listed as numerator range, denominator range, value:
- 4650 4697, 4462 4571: 1.12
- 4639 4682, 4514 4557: 1.11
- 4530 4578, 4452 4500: 1.16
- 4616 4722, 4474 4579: 1.09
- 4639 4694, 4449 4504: 1.21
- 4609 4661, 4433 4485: 1.29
